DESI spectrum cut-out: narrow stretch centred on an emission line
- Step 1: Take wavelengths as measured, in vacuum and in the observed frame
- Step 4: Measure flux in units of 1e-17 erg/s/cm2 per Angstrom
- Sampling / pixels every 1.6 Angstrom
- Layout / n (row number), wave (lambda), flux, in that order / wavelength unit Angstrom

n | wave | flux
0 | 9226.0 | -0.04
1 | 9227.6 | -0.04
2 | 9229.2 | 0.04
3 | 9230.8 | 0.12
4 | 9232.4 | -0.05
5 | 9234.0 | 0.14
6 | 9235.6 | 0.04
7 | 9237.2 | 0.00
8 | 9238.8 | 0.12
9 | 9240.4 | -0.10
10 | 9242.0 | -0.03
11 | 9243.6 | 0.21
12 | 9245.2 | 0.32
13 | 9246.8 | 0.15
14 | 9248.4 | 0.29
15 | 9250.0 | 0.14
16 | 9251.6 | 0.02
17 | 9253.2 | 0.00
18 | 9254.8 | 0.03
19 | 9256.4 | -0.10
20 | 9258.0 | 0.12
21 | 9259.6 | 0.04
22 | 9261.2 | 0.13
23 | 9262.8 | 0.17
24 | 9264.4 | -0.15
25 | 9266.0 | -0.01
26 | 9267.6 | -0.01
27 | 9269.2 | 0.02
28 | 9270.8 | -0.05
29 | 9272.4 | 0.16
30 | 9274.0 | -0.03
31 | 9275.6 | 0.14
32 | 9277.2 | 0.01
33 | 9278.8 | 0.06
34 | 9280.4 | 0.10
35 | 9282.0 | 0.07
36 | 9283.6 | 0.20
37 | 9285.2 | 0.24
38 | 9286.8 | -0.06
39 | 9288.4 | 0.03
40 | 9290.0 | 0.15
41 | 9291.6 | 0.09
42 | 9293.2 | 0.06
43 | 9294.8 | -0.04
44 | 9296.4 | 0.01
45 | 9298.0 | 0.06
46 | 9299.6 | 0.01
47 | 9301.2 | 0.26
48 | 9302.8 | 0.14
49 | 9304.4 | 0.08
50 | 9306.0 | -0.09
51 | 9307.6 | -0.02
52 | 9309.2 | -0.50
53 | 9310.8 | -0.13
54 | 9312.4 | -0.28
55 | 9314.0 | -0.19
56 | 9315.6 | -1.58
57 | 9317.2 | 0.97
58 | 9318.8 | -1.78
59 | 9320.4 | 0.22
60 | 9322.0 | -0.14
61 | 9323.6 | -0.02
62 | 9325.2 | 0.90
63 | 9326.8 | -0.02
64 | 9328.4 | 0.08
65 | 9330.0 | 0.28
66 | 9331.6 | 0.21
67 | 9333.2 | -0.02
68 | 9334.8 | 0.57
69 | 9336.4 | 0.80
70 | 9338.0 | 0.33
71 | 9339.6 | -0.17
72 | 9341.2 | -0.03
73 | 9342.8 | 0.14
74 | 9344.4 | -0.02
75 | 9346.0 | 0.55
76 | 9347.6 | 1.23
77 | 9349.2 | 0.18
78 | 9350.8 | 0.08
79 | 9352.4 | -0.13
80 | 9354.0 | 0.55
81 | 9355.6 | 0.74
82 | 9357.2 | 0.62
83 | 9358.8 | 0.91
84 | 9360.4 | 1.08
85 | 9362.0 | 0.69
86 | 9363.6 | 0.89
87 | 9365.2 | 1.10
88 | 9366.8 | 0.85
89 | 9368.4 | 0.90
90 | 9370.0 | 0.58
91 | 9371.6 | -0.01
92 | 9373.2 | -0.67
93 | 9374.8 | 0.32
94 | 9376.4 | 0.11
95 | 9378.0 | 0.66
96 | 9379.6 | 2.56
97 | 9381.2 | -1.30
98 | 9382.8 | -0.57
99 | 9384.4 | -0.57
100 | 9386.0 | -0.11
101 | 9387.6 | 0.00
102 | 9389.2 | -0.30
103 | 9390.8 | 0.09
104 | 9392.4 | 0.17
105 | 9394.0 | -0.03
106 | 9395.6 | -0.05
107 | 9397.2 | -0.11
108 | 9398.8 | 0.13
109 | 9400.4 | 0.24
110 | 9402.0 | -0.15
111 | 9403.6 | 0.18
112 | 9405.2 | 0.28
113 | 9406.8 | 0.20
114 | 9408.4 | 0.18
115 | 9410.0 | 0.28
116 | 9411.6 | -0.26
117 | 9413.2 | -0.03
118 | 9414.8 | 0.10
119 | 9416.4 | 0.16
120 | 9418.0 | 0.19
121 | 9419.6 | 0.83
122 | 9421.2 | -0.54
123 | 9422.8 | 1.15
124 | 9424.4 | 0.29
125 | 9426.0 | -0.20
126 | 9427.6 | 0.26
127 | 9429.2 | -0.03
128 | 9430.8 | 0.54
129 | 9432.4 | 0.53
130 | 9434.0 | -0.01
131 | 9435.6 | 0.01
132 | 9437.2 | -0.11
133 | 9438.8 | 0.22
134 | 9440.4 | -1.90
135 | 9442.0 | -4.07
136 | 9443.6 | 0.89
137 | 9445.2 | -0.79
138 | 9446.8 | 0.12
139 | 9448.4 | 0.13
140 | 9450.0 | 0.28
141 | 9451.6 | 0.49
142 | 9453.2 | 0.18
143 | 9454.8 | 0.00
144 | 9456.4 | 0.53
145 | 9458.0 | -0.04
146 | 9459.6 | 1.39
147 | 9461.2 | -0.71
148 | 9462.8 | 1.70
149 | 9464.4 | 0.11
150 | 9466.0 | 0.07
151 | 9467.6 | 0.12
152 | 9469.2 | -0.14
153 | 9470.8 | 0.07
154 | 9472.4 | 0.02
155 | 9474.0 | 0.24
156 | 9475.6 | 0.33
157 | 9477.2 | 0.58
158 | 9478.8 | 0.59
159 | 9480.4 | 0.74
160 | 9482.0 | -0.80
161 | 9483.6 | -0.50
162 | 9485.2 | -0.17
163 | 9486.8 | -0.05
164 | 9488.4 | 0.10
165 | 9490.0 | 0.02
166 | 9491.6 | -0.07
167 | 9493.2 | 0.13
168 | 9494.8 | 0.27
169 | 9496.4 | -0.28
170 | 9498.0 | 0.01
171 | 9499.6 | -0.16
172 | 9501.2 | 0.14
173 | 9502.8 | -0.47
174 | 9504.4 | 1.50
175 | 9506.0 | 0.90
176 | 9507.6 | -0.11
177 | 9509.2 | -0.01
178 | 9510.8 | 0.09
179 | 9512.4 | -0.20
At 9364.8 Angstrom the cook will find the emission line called [O II]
